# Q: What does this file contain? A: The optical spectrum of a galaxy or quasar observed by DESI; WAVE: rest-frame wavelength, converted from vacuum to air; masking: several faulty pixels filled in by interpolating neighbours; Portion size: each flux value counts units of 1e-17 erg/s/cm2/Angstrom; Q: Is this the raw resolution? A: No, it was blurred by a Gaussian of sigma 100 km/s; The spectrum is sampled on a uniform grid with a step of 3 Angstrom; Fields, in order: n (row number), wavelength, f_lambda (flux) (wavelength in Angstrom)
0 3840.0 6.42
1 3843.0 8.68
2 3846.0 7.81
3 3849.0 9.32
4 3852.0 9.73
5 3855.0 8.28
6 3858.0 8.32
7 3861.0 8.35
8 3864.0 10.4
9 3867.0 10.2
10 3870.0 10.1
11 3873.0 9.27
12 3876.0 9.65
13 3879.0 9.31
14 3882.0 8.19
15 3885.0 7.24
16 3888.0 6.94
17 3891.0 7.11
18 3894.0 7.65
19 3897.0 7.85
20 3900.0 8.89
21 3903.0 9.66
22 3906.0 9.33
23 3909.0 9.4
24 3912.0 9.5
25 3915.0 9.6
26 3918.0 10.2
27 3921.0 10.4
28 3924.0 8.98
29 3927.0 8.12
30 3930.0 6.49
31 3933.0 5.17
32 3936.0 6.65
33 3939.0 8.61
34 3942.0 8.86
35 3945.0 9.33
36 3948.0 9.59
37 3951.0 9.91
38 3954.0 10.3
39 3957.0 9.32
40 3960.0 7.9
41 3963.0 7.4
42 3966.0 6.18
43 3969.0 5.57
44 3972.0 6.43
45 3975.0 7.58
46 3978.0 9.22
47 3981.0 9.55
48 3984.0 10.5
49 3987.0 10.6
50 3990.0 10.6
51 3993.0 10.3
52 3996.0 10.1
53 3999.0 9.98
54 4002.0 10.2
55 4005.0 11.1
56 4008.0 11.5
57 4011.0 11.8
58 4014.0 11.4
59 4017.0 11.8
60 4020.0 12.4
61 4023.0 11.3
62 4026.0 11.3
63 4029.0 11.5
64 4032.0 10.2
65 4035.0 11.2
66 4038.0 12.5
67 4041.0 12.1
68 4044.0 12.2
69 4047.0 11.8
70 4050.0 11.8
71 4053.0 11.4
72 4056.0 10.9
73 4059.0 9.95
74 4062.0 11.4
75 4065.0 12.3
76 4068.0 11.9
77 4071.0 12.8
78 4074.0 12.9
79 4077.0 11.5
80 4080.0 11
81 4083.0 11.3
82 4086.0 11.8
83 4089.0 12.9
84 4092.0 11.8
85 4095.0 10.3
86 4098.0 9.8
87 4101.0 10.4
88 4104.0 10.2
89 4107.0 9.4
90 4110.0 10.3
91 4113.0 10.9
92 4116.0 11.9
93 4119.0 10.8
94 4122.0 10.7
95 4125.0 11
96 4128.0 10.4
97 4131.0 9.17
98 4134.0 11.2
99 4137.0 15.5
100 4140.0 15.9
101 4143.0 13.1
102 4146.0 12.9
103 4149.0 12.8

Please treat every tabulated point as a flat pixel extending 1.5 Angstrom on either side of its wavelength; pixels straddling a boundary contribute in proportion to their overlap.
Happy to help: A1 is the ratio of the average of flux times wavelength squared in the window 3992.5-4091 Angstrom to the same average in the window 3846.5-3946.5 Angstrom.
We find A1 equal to 1.42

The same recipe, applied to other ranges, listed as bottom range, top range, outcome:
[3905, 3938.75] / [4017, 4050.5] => 1.45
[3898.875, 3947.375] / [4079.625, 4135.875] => 1.36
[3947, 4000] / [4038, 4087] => 1.37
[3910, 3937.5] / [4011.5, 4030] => 1.46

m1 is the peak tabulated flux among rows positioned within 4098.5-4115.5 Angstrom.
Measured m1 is 10.9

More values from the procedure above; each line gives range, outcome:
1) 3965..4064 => 12.5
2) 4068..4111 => 12.9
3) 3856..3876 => 10.4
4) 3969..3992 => 10.6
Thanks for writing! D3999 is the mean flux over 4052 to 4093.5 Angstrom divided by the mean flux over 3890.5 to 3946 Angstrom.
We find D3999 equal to 1.37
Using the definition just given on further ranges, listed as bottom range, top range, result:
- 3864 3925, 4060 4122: 1.25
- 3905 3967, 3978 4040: 1.27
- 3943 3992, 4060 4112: 1.29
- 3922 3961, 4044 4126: 1.33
